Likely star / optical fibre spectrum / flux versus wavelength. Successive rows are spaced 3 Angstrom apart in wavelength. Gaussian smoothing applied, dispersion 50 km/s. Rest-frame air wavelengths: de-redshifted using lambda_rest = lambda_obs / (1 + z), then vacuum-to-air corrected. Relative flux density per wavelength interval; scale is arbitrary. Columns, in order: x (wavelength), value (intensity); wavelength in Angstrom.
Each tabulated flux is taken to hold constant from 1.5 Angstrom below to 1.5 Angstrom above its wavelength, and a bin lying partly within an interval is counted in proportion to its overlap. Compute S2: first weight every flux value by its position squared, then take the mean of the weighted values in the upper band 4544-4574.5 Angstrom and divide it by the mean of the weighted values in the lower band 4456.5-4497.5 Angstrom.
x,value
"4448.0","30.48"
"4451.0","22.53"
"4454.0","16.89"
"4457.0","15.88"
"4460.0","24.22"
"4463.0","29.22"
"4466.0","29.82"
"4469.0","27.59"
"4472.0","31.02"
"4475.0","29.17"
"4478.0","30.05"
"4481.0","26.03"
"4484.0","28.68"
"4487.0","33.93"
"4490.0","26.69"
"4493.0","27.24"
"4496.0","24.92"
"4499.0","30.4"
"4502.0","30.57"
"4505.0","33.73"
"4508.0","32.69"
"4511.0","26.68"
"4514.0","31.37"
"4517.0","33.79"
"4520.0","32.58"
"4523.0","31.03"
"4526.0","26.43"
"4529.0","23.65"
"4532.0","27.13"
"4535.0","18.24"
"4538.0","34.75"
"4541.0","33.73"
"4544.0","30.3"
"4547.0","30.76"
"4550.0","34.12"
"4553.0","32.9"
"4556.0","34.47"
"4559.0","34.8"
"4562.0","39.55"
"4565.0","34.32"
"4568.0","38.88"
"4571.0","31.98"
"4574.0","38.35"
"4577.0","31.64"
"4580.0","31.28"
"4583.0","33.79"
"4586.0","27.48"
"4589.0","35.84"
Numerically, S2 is 1.3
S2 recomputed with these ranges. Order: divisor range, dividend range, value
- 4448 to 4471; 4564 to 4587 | 1.45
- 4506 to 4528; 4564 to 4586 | 1.14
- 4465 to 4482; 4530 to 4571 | 1.16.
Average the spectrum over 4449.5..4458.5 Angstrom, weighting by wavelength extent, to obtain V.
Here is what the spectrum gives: 18.4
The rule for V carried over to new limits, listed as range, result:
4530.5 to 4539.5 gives 26.7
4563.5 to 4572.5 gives 35.1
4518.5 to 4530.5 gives 28.4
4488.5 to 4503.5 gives 28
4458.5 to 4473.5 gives 28.4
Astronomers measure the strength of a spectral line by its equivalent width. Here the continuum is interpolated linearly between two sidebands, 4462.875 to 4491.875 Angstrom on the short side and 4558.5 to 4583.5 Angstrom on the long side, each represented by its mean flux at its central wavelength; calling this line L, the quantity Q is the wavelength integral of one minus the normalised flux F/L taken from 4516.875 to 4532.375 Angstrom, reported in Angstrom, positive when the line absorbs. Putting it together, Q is 1.6 Angstrom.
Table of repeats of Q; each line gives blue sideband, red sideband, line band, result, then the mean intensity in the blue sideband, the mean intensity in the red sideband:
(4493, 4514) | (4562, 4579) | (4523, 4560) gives 3.3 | 29.8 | 35.3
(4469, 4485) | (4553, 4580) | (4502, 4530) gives 1.1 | 28.9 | 35.1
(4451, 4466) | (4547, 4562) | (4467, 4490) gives -4.1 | 22.5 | 34.3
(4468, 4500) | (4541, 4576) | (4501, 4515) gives -0.2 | 28.7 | 34.5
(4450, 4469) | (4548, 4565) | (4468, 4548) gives -1.1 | 23.5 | 35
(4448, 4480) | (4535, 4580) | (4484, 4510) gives -1.1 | 25.9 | 33.7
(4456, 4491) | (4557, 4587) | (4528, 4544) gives 2.1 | 27.9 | 34.3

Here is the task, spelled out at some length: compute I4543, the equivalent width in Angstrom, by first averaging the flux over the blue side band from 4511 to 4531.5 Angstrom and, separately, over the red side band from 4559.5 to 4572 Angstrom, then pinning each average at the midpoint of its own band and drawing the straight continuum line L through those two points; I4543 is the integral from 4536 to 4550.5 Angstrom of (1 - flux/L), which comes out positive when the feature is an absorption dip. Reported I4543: 0.3 Angstrom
